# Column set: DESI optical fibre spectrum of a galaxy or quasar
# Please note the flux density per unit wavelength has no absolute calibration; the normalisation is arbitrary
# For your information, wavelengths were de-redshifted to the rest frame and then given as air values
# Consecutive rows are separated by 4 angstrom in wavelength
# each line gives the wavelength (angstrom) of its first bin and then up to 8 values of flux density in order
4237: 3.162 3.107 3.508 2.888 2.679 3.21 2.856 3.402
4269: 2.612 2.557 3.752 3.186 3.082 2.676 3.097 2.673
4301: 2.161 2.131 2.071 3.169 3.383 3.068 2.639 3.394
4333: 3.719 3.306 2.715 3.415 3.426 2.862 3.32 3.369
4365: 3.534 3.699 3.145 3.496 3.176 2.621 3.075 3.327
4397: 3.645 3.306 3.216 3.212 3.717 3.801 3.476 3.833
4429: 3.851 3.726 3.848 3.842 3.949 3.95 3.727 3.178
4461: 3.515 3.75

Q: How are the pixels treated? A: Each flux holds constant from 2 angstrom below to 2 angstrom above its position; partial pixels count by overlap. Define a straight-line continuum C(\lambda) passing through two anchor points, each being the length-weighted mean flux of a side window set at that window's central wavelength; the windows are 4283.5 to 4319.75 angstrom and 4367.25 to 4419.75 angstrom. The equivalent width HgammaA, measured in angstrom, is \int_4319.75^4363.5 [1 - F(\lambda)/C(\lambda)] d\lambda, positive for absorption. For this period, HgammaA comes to -3.23 angstrom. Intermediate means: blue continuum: 2.72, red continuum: 3.34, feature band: 3.21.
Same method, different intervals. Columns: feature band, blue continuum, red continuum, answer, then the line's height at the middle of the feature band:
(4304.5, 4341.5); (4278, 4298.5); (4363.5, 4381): 2.0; 3.17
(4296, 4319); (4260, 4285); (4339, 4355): 3.7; 3.09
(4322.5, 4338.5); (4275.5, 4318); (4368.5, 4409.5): -1.5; 2.98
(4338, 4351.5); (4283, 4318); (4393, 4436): -0.6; 3.04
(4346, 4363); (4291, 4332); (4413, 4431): -0.5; 3.17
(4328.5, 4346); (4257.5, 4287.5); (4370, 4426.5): -0.4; 3.22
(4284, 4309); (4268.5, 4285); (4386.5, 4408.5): 4.3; 3.11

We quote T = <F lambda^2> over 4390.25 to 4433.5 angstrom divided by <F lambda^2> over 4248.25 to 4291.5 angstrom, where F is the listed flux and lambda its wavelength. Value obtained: 1.3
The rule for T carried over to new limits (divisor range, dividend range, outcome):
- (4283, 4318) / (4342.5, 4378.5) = 1.28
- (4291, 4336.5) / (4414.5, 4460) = 1.37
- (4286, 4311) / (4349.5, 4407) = 1.36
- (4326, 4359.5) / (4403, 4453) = 1.18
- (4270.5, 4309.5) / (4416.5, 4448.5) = 1.47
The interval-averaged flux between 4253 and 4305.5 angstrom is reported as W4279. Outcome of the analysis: 2.89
